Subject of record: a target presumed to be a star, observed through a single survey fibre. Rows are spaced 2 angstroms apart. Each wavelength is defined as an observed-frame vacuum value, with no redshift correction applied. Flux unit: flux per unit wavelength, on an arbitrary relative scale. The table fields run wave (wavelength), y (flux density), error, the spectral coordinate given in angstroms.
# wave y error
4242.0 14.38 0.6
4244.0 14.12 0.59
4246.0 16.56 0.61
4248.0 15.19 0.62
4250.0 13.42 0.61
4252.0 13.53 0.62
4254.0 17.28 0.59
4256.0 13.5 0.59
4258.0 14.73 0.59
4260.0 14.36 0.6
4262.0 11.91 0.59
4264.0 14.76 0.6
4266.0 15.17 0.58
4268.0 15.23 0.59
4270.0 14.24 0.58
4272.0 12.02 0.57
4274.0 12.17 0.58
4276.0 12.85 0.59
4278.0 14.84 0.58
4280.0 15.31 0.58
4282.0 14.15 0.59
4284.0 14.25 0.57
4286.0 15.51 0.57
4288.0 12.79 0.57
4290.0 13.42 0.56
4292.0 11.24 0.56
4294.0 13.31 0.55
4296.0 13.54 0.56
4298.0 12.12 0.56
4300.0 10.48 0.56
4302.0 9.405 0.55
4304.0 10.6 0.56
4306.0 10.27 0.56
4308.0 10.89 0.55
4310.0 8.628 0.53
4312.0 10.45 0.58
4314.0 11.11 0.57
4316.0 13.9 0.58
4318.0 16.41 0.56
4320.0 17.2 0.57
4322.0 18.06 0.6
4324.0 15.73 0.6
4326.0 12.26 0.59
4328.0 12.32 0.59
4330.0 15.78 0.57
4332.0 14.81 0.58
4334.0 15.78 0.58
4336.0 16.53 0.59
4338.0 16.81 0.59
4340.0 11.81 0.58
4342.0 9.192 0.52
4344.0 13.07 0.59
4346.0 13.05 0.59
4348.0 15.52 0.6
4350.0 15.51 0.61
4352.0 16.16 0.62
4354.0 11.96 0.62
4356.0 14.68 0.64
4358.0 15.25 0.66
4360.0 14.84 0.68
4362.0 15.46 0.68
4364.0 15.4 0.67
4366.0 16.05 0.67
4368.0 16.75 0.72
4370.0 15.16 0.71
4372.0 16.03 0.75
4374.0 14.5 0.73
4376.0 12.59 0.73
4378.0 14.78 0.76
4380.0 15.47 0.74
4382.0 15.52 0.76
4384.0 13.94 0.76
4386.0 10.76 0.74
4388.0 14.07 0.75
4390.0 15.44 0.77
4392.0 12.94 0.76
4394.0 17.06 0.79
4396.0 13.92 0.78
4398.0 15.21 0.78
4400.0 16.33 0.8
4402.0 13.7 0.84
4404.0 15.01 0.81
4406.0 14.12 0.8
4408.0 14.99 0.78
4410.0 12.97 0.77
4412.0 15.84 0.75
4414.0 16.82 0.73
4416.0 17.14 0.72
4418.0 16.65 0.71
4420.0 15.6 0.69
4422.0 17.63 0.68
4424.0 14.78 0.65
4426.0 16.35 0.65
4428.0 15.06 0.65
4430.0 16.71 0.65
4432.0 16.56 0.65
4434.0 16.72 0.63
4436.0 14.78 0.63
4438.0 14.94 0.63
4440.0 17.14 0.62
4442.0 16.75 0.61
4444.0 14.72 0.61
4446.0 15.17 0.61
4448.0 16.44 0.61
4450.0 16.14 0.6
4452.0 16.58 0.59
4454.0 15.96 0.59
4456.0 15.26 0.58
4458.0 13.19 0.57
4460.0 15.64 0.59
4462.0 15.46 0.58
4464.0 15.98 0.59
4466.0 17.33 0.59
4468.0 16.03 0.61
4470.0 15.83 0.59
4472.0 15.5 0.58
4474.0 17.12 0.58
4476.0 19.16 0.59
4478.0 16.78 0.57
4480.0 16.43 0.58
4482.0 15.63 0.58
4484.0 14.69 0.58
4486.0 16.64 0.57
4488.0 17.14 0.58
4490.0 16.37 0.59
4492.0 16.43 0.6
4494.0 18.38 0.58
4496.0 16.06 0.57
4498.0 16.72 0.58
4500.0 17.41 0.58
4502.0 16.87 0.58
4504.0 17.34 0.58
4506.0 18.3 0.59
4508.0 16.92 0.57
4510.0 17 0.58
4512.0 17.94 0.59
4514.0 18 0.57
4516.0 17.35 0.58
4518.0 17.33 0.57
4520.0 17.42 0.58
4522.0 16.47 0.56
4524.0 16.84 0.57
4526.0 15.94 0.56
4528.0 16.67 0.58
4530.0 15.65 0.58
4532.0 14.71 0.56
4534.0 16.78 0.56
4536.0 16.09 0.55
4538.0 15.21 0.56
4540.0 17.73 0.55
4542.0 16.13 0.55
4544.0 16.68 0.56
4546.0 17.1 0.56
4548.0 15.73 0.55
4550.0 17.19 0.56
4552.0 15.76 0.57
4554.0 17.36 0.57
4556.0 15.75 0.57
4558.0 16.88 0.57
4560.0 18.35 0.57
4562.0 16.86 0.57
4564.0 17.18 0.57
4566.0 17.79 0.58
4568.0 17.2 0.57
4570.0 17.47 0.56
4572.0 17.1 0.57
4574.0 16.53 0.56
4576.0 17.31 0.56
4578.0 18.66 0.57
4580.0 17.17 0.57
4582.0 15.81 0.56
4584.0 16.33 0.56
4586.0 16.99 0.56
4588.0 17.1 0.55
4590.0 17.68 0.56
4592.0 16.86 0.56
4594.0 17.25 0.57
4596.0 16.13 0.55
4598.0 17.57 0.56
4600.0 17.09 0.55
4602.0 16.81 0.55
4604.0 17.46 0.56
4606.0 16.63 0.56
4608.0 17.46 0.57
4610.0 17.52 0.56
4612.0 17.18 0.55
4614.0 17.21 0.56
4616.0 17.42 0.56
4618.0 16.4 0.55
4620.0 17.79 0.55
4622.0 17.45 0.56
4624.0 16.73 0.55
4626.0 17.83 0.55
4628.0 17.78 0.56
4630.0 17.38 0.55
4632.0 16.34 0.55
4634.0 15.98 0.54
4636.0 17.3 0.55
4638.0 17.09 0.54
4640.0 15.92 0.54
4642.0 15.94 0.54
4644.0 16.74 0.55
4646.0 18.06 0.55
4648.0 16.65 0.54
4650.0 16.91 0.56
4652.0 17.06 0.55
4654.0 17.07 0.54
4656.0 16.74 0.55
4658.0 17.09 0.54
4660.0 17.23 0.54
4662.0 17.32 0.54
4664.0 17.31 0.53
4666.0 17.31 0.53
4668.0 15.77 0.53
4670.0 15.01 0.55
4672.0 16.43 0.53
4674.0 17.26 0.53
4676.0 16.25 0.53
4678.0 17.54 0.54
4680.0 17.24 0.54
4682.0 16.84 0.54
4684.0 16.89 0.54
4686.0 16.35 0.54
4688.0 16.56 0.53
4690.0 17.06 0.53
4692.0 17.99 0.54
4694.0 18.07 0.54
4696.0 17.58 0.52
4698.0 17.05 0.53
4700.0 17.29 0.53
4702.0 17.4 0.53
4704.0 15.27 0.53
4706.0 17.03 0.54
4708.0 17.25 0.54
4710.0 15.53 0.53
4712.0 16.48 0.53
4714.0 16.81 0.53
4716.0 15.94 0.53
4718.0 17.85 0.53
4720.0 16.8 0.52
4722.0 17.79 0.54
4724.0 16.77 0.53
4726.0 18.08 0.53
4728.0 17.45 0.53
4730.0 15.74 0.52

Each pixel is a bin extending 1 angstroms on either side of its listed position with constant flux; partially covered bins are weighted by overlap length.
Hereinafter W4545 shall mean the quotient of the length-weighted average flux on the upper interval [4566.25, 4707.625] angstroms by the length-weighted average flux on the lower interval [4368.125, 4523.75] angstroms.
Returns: 1.1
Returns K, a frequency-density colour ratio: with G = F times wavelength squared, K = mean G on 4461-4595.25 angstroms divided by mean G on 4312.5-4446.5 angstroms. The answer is 1.2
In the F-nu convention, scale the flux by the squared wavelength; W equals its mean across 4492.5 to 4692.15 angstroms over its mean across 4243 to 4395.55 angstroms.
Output 1.37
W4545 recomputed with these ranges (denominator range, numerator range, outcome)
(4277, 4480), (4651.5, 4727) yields 1.15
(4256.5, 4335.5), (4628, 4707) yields 1.26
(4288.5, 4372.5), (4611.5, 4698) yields 1.24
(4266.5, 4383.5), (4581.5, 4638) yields 1.23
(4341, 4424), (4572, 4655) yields 1.15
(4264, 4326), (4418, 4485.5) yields 1.21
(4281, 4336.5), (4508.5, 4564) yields 1.26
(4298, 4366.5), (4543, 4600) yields 1.25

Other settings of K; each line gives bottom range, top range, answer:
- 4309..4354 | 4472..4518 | 1.30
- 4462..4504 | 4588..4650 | 1.09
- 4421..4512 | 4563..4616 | 1.11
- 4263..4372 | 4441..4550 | 1.29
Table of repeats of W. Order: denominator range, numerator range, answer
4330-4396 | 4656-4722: 1.34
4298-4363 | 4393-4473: 1.21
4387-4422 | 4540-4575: 1.19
